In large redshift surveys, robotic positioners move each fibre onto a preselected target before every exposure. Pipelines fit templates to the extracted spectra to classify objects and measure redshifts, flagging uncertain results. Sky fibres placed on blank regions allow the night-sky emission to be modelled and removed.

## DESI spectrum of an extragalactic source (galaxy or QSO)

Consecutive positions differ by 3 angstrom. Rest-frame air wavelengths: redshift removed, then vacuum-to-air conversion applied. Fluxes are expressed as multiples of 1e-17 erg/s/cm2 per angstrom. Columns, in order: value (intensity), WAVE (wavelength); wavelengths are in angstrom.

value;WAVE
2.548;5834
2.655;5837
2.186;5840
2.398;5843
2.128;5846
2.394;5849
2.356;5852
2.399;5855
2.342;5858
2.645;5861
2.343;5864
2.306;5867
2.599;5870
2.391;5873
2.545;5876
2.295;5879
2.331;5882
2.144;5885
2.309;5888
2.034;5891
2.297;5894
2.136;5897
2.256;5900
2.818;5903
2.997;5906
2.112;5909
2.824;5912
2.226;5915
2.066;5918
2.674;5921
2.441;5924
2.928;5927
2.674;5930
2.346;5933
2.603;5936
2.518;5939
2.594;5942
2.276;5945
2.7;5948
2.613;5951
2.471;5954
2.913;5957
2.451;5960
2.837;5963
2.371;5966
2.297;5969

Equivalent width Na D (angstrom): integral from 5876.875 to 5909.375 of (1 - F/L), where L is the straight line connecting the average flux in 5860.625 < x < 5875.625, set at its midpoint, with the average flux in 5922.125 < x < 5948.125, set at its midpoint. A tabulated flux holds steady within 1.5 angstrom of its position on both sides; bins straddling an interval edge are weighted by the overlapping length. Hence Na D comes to 1.8 angstrom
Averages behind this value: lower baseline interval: 2.45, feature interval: 2.35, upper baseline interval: 2.56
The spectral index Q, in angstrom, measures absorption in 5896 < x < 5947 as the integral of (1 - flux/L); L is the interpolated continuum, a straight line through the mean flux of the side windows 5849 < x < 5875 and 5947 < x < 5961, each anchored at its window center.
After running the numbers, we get 1.1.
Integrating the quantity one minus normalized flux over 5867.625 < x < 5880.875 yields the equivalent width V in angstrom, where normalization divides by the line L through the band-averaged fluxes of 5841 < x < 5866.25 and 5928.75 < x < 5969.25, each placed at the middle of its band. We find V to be -0.2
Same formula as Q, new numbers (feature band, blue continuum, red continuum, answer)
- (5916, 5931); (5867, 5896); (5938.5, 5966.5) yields -0.4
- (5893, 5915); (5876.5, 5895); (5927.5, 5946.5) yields -1.2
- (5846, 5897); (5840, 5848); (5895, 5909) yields 0.5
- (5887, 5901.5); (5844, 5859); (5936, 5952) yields 1.3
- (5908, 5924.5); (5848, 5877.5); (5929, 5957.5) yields 0.8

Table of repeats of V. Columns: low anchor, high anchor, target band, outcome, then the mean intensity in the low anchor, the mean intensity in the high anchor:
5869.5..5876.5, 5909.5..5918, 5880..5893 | 1.3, 2.49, 2.4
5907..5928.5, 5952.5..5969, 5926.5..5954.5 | -0.3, 2.48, 2.58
